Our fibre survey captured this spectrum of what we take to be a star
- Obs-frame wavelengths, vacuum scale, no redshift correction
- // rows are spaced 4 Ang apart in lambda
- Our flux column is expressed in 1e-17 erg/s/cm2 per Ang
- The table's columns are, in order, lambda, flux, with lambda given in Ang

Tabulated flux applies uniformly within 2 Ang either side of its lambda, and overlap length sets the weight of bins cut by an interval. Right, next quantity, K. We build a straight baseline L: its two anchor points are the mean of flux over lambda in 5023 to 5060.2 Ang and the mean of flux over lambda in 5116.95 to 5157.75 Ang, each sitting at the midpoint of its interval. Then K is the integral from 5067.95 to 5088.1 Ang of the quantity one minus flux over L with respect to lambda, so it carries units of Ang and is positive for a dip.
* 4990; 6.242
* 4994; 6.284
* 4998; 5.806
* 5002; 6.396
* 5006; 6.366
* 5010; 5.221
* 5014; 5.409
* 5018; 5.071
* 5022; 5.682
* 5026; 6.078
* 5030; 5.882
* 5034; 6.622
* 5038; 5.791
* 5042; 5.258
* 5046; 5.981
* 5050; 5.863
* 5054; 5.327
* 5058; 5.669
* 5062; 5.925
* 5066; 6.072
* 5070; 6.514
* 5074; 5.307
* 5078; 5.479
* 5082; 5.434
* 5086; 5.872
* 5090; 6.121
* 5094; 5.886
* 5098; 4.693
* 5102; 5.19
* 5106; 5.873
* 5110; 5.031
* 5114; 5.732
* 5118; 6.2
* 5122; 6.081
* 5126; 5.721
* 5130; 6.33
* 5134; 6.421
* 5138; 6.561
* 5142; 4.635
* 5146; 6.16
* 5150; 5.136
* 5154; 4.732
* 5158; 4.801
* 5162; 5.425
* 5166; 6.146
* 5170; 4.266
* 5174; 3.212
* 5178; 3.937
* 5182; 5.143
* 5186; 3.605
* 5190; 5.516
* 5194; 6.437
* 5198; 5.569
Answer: 0.2 Ang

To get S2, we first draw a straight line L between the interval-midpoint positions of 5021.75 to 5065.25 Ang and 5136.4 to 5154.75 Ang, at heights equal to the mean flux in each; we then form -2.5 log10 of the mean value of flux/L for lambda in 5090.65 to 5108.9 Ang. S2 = 0.04 mag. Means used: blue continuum 5.84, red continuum 5.47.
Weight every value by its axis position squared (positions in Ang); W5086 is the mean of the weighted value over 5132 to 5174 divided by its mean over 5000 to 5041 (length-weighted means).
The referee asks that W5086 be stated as 0.96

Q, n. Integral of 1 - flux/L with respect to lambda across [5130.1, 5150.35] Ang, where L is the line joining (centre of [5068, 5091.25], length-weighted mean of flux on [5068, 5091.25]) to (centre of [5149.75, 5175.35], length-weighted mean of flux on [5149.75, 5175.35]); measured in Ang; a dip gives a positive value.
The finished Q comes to -3.2 Ang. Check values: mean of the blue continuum 5.78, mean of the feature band 5.89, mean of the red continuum 4.84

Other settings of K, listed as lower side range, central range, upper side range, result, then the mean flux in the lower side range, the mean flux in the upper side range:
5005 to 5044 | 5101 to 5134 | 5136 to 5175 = -3.2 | 5.72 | 5.16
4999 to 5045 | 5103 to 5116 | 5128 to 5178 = -0.2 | 5.8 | 5.26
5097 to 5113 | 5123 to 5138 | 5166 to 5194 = -3.5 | 5.26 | 4.57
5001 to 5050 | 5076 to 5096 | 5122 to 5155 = 0.1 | 5.8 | 5.76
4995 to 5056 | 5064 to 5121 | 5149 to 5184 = -4.2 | 5.79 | 4.74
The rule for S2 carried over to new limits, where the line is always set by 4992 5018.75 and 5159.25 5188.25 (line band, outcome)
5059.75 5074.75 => -0.12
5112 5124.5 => -0.20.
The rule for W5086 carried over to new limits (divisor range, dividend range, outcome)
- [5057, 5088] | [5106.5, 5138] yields 1.05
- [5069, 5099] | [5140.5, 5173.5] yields 0.92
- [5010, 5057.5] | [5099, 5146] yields 1.05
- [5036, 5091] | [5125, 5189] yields 0.93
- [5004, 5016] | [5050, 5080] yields 1.04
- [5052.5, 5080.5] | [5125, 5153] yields 1.04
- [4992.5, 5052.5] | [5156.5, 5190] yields 0.84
